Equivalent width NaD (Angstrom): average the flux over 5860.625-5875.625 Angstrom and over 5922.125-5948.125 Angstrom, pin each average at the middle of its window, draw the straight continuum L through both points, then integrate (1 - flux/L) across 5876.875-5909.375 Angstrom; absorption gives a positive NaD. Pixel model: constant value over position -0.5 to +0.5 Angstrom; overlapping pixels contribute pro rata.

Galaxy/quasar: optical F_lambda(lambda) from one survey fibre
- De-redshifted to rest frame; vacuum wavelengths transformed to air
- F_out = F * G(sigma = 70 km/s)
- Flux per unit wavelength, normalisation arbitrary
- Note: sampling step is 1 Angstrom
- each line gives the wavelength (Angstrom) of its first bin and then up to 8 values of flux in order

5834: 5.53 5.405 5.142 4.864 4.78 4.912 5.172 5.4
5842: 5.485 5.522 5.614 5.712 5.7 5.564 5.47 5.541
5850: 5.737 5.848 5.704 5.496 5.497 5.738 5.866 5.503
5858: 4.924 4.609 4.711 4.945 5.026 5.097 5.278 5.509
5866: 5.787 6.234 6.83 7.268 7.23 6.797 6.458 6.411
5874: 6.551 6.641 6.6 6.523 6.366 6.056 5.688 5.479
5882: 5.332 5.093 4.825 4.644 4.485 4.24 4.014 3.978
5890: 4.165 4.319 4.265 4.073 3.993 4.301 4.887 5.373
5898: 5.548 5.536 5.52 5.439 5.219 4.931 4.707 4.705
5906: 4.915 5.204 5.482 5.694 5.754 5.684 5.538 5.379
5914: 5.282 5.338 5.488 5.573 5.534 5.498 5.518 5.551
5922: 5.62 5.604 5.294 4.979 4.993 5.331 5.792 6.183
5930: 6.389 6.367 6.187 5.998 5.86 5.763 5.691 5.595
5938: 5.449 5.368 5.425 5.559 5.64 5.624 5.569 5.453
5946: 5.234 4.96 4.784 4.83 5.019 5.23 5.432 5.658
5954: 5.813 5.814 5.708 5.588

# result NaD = 5.3 Angstrom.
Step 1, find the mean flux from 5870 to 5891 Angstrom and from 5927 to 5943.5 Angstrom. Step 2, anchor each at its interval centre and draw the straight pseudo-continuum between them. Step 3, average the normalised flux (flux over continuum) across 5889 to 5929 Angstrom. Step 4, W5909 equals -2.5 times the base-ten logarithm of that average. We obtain 0.10 mag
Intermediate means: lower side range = 5.53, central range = 5.18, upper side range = 5.79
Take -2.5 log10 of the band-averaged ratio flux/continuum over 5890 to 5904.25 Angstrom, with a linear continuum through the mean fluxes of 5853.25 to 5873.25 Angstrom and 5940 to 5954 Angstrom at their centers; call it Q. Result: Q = 0.16 mag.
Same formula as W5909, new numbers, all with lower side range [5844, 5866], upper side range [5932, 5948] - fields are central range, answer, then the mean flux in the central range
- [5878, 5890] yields 0.11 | 4.92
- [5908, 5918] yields 0.00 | 5.52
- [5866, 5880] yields -0.20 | 6.55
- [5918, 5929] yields 0.01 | 5.46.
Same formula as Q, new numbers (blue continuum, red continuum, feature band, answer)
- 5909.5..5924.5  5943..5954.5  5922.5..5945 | -0.053 mag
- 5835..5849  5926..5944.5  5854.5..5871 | -0.051 mag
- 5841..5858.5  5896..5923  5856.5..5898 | 0.022 mag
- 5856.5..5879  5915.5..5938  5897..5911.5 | 0.092 mag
